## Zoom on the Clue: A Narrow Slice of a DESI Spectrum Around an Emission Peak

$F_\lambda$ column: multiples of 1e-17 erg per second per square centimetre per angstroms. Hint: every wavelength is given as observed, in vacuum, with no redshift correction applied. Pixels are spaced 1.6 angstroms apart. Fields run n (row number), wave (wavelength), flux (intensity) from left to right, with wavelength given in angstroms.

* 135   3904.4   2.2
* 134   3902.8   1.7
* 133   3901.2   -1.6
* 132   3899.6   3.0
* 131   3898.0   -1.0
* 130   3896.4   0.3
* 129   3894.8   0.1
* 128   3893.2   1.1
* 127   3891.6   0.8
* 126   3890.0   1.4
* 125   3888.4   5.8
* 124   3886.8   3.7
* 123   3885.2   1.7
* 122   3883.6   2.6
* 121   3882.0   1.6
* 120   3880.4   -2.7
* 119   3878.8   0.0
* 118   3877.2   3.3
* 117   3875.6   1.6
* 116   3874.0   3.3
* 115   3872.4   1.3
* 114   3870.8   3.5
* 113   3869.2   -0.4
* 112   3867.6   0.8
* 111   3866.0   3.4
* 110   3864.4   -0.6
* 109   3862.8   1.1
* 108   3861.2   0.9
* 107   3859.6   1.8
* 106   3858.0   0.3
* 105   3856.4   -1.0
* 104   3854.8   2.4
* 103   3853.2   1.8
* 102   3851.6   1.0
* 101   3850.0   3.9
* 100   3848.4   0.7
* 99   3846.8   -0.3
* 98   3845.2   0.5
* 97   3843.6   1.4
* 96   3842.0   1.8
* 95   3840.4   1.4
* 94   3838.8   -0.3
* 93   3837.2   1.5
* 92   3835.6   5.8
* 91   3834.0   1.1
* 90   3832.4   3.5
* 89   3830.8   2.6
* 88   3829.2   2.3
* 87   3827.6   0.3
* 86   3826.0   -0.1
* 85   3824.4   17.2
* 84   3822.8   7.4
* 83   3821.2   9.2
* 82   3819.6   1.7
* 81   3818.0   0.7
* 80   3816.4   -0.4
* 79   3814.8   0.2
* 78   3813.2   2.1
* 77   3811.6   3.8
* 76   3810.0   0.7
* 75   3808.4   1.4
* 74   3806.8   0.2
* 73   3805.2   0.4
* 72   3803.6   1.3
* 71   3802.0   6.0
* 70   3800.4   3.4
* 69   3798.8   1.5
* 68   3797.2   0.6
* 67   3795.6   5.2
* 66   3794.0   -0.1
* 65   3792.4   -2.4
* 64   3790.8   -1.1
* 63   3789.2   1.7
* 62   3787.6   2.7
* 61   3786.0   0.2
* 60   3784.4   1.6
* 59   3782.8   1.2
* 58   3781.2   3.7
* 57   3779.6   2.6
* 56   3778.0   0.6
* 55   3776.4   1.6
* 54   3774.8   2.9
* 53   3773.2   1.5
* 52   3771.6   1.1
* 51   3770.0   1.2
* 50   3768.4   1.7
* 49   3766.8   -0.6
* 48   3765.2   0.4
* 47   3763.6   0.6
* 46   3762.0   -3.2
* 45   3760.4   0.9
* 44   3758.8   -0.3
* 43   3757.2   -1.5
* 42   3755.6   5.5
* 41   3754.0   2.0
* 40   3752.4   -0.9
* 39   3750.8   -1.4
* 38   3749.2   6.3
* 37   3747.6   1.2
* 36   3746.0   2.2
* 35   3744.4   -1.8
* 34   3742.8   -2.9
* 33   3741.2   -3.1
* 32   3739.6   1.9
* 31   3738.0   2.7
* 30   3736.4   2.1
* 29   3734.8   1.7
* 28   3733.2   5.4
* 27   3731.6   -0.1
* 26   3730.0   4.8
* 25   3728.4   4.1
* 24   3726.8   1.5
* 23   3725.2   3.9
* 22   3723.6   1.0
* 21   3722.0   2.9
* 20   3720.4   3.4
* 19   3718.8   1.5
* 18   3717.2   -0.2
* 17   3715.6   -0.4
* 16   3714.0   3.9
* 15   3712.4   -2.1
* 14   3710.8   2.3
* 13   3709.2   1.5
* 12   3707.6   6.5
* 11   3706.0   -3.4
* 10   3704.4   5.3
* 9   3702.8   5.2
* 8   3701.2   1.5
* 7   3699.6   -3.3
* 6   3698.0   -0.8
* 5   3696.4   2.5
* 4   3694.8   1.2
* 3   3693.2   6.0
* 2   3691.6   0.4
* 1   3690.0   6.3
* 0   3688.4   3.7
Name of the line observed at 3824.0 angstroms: [O II]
